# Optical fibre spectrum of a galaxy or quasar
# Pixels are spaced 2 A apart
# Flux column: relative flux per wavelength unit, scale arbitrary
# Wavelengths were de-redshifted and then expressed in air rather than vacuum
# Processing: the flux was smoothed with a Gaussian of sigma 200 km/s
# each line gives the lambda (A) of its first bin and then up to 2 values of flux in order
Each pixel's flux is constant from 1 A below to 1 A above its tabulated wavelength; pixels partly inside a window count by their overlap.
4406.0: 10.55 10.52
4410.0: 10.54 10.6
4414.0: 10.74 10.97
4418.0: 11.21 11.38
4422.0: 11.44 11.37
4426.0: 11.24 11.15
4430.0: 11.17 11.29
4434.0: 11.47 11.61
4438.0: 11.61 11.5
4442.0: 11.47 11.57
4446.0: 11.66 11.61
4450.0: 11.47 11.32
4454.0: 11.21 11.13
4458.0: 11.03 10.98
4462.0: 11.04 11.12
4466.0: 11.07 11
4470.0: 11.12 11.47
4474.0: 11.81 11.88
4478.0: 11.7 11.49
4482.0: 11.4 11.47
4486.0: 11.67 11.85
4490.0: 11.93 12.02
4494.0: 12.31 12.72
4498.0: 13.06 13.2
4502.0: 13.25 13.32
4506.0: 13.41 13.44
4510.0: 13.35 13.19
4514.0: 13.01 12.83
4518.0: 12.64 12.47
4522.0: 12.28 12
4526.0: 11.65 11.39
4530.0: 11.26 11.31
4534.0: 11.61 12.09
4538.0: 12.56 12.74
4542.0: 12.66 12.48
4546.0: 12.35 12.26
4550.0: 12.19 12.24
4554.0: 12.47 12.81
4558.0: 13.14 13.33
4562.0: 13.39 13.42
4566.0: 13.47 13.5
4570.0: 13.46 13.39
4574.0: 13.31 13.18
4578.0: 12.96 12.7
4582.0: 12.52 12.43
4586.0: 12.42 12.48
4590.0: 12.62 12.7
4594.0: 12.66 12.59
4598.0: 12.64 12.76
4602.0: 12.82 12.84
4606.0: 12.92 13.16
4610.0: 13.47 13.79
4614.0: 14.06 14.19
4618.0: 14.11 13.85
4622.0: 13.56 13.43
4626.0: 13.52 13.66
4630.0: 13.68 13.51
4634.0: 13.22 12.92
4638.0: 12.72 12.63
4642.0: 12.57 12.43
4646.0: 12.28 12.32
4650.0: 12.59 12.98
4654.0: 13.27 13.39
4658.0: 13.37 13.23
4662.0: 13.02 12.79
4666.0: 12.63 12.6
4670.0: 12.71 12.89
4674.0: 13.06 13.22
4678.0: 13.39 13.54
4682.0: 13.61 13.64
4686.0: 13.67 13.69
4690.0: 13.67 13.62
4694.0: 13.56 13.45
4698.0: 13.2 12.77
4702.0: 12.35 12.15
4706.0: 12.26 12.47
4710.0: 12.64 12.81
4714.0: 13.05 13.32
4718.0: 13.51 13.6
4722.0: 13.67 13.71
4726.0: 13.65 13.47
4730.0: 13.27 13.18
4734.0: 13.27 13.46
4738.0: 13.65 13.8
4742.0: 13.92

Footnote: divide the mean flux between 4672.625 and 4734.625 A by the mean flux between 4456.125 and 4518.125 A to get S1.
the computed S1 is 1.09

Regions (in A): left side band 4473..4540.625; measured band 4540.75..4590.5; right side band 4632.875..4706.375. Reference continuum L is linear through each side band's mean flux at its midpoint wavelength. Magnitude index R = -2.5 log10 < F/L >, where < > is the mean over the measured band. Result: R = -0.025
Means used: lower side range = 12.3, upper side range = 13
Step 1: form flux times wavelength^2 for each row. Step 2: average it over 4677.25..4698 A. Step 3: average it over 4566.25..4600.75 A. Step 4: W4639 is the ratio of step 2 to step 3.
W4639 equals 1.1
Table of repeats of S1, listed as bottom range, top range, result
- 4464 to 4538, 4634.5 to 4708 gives 1.07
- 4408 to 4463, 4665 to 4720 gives 1.17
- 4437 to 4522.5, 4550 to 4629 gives 1.10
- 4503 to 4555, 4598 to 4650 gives 1.06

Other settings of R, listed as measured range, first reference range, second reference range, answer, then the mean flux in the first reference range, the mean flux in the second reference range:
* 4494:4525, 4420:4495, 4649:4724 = -0.10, 11.4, 13.1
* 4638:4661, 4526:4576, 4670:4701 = 0.03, 12.6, 13.4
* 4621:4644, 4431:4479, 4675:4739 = -0.04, 11.4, 13.3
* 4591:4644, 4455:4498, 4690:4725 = -0.06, 11.6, 13.1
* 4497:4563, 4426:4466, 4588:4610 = -0.04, 11.3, 12.8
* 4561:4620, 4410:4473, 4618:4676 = -0.05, 11.2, 13.1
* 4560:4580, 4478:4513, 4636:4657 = -0.06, 12.5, 12.7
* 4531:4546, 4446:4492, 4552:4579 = 0.04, 11.4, 13.2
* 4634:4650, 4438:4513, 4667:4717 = 0.02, 11.9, 13.1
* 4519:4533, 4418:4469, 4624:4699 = 0.02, 11.3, 13.1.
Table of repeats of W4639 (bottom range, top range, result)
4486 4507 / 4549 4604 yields 1.05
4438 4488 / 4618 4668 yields 1.24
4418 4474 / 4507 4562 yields 1.14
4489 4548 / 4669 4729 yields 1.14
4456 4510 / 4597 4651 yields 1.17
